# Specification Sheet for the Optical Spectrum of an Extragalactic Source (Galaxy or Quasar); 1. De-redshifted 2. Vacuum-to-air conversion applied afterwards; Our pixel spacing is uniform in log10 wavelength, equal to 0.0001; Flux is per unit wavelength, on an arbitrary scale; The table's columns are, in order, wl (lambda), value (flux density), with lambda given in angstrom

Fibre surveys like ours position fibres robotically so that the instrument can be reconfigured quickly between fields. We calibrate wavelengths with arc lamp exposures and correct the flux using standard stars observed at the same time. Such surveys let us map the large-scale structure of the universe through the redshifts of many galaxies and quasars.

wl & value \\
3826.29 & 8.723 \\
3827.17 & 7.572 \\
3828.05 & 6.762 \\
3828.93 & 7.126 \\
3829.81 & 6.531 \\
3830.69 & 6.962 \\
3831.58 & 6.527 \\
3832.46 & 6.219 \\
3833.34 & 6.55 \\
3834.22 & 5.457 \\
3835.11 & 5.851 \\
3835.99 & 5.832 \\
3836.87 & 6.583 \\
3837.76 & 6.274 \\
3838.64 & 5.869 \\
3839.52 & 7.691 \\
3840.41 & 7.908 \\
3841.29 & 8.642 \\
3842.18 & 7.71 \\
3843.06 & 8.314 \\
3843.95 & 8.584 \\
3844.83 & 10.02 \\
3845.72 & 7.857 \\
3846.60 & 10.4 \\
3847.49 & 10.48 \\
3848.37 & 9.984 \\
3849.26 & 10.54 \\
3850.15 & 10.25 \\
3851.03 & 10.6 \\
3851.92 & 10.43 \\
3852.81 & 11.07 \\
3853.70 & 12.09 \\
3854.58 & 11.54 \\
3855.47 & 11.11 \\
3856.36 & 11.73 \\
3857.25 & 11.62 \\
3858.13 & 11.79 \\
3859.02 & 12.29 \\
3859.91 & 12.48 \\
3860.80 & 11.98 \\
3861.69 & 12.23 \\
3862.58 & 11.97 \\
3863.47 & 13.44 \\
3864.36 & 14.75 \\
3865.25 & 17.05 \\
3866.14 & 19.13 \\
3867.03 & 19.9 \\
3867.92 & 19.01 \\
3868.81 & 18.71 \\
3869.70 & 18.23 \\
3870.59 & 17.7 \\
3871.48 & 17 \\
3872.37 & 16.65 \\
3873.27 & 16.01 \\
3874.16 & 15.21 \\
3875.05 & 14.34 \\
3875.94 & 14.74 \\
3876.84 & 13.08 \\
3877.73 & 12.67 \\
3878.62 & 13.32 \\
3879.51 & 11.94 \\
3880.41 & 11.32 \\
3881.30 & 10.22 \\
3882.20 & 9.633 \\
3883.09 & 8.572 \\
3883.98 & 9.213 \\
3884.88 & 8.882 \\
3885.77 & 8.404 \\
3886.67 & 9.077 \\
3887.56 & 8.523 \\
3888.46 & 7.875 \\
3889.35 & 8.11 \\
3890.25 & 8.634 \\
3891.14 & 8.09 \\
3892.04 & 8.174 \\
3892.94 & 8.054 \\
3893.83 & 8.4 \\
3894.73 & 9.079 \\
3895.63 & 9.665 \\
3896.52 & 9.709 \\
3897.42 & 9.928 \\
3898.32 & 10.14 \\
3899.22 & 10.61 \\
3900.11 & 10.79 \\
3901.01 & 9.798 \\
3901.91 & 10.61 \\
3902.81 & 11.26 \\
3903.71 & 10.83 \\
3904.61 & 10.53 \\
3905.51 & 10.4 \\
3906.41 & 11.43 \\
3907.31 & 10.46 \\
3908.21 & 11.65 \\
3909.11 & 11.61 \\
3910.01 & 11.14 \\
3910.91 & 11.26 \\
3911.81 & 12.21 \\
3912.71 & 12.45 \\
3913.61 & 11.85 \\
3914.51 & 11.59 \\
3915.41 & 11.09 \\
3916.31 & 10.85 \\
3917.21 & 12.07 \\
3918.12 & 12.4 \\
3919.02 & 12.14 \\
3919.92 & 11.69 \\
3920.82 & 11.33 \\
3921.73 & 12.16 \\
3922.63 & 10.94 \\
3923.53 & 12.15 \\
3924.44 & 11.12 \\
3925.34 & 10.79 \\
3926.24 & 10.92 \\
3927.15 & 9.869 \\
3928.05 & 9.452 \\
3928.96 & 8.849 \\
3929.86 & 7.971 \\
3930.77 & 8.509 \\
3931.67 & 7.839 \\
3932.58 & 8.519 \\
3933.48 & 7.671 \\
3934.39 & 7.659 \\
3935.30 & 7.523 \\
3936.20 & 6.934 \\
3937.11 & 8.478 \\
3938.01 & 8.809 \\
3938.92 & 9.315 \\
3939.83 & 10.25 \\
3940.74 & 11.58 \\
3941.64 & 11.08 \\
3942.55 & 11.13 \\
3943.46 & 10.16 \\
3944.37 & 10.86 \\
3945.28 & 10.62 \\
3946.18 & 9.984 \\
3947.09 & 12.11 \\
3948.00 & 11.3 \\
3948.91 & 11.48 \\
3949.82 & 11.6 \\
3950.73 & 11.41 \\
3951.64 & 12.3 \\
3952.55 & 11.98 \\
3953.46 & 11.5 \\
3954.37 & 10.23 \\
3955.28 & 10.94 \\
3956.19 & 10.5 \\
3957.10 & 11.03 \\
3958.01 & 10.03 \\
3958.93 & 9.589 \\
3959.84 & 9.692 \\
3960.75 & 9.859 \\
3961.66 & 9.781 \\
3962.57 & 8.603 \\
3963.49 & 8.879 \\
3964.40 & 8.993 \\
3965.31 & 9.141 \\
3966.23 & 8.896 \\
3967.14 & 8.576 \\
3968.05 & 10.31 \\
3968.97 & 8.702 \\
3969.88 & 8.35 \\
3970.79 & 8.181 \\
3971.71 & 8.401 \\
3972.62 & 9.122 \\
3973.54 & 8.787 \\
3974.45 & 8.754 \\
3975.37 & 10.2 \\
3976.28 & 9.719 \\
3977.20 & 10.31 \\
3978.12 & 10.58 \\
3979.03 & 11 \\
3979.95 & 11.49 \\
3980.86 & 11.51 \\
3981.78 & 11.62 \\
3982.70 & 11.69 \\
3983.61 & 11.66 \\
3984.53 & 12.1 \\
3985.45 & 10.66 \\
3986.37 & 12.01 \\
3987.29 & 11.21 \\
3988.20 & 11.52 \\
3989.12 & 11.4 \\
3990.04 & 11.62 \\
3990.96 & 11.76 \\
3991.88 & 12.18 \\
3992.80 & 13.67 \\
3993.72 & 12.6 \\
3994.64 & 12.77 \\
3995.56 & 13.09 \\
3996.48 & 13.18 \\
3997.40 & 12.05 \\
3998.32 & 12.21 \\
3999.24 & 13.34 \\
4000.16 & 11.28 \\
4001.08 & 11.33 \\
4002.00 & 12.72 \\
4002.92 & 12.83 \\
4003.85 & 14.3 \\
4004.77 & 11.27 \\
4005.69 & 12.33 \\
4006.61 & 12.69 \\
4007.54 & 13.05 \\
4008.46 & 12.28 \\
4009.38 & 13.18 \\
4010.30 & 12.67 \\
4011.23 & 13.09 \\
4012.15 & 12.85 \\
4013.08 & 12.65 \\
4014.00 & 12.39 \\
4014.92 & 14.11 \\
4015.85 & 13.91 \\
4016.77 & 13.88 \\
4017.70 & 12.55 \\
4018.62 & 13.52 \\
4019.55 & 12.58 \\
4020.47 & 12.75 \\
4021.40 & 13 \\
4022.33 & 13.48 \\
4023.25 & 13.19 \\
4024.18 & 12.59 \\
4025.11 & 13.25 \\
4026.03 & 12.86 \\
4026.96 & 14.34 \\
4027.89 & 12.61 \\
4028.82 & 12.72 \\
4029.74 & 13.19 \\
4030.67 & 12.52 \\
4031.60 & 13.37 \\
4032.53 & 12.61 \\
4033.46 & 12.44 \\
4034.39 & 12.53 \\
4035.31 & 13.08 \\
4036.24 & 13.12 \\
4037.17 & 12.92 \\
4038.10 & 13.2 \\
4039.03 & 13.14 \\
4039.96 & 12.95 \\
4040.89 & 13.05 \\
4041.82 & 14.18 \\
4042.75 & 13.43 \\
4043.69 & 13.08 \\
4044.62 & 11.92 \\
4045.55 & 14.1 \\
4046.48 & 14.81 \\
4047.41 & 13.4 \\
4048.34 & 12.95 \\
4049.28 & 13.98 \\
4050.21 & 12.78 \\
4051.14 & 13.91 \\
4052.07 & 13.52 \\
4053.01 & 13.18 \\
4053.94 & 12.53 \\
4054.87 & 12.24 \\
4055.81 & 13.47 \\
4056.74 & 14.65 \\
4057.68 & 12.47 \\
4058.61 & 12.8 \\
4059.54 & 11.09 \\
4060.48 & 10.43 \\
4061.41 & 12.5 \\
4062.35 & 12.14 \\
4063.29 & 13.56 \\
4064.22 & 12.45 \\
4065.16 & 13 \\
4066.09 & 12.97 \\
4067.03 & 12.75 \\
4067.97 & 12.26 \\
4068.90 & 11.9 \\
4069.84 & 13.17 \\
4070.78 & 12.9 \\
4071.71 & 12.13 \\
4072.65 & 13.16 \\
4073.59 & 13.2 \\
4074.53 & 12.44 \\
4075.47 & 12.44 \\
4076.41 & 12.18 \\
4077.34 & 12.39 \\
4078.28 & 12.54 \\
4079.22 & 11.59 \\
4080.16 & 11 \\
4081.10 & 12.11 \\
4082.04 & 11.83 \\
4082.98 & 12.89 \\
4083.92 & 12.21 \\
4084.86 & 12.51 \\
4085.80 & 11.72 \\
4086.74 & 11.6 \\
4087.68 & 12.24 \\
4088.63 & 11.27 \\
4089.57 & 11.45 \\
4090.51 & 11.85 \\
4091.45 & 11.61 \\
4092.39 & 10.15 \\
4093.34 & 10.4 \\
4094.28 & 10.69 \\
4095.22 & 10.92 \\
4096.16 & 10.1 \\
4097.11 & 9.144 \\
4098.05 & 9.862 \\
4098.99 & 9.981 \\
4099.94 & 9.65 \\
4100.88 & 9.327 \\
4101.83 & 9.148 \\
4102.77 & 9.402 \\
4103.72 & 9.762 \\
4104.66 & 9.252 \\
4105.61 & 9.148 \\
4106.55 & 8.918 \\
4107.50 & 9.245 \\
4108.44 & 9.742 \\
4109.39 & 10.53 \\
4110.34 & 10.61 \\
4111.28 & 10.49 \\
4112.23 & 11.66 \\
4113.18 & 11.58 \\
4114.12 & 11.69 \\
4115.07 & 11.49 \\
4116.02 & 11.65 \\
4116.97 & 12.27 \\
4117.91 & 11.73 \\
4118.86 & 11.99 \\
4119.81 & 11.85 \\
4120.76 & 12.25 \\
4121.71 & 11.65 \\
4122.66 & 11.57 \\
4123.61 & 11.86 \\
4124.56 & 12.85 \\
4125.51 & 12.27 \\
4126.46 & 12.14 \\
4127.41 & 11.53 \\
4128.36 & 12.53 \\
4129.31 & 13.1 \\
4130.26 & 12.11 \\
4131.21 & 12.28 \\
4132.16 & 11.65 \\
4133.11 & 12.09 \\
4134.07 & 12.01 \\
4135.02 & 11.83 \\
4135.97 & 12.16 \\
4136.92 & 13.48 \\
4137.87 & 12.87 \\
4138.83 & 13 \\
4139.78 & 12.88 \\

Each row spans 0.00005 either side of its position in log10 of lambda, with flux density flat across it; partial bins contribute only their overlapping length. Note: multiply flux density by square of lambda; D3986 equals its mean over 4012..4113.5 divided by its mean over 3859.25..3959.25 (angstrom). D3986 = 1.17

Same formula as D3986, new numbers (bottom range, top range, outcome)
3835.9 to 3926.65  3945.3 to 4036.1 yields 1.09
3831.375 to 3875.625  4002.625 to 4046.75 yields 1.23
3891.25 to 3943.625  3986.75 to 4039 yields 1.31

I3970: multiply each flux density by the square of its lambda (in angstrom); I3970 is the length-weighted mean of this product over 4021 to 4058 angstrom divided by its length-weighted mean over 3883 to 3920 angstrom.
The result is 1.38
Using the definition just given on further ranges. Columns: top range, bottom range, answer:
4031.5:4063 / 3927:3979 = 1.40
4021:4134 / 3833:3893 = 1.20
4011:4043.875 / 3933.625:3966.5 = 1.35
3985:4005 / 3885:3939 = 1.28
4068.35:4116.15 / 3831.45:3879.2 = 1.07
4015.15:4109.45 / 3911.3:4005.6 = 1.20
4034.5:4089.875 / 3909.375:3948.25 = 1.31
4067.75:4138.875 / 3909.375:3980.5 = 1.22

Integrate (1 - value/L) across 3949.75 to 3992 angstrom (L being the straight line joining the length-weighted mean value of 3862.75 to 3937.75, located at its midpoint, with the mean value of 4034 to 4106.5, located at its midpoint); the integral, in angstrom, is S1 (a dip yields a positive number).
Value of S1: 4.6 angstrom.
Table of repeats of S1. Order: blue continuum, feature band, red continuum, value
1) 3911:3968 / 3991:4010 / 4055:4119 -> -3.16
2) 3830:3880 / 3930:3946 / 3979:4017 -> 3.73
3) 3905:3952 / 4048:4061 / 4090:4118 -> -3.02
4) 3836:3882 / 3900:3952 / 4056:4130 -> 6.25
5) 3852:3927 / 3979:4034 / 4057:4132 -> -4.19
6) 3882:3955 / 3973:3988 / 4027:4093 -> 0.58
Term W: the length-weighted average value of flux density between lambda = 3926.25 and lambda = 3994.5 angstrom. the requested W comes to 10.2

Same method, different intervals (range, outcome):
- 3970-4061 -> 12.4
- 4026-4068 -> 13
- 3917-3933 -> 10.5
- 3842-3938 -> 11.2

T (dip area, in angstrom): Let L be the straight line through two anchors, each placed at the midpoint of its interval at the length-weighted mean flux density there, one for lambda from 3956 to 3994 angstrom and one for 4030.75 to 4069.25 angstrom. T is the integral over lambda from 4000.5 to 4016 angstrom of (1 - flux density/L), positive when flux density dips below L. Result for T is -1.71 angstrom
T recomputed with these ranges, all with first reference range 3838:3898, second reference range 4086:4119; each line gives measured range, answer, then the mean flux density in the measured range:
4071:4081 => -1.53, 12.3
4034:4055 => -4.73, 13.2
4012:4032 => -4.08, 13.1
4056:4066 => -1.69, 12.6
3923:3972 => 5.87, 9.83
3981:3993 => -0.77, 11.7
